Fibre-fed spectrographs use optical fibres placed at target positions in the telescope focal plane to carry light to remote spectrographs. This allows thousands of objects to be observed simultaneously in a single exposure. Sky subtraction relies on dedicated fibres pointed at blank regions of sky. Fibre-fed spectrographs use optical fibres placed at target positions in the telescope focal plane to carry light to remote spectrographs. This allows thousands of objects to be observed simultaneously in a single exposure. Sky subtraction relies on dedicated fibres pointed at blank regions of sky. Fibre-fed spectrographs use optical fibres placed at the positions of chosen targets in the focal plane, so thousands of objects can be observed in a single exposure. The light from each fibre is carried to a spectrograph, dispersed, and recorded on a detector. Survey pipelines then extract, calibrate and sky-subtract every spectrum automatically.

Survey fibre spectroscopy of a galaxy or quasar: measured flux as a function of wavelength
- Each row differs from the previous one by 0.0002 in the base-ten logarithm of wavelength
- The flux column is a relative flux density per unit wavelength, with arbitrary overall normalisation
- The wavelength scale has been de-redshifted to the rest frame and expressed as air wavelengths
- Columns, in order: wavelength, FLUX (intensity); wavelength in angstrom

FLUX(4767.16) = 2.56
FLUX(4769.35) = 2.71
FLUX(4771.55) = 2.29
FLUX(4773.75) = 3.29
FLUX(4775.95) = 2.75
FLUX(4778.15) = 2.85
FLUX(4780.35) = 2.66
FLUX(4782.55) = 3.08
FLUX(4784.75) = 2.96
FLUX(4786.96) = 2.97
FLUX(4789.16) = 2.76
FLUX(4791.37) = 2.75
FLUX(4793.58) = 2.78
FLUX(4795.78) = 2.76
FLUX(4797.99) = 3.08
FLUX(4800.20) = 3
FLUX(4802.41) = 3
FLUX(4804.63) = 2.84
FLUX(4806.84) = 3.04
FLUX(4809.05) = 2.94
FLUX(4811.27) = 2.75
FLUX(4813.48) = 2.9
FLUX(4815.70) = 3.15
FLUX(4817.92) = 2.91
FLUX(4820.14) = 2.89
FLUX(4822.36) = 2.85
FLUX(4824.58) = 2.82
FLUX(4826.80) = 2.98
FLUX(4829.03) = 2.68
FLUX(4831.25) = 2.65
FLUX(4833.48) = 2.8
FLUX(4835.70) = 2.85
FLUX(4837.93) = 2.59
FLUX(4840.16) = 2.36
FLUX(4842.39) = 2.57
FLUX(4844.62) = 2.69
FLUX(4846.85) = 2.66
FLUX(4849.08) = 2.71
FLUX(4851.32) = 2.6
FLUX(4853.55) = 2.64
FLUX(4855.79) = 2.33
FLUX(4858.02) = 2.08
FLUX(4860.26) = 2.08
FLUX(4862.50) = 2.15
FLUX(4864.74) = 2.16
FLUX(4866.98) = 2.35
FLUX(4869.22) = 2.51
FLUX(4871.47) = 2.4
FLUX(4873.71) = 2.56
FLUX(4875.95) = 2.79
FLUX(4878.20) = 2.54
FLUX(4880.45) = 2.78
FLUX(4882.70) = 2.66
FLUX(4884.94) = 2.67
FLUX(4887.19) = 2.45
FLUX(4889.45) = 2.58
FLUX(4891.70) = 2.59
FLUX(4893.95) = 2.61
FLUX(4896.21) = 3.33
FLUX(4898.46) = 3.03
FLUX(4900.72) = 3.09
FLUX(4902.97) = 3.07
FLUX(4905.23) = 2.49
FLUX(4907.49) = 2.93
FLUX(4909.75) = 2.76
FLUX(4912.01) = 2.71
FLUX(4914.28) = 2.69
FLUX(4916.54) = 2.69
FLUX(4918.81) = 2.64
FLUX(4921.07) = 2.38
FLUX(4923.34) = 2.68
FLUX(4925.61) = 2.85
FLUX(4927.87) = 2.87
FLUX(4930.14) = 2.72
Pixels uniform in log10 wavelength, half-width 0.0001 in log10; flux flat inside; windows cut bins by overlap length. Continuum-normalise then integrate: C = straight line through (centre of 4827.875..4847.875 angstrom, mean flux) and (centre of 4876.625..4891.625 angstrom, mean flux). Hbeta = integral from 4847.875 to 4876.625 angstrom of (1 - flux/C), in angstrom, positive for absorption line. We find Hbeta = 2.46 angstrom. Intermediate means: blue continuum 2.65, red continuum 2.62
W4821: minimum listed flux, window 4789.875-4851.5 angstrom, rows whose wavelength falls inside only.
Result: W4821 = 2.36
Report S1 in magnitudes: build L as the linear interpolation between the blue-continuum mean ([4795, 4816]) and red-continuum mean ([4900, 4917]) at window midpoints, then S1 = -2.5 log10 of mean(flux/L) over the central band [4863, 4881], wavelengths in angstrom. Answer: 0.15 mag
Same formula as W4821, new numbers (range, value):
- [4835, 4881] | 2.08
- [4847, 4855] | 2.6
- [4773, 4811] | 2.66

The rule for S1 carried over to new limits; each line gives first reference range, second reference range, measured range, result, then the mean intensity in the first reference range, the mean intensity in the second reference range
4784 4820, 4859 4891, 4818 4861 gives 0.02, 2.91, 2.48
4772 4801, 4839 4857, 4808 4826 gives -0.07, 2.88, 2.57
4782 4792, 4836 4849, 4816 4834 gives -0.05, 2.9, 2.6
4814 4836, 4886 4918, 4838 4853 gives 0.10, 2.86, 2.78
